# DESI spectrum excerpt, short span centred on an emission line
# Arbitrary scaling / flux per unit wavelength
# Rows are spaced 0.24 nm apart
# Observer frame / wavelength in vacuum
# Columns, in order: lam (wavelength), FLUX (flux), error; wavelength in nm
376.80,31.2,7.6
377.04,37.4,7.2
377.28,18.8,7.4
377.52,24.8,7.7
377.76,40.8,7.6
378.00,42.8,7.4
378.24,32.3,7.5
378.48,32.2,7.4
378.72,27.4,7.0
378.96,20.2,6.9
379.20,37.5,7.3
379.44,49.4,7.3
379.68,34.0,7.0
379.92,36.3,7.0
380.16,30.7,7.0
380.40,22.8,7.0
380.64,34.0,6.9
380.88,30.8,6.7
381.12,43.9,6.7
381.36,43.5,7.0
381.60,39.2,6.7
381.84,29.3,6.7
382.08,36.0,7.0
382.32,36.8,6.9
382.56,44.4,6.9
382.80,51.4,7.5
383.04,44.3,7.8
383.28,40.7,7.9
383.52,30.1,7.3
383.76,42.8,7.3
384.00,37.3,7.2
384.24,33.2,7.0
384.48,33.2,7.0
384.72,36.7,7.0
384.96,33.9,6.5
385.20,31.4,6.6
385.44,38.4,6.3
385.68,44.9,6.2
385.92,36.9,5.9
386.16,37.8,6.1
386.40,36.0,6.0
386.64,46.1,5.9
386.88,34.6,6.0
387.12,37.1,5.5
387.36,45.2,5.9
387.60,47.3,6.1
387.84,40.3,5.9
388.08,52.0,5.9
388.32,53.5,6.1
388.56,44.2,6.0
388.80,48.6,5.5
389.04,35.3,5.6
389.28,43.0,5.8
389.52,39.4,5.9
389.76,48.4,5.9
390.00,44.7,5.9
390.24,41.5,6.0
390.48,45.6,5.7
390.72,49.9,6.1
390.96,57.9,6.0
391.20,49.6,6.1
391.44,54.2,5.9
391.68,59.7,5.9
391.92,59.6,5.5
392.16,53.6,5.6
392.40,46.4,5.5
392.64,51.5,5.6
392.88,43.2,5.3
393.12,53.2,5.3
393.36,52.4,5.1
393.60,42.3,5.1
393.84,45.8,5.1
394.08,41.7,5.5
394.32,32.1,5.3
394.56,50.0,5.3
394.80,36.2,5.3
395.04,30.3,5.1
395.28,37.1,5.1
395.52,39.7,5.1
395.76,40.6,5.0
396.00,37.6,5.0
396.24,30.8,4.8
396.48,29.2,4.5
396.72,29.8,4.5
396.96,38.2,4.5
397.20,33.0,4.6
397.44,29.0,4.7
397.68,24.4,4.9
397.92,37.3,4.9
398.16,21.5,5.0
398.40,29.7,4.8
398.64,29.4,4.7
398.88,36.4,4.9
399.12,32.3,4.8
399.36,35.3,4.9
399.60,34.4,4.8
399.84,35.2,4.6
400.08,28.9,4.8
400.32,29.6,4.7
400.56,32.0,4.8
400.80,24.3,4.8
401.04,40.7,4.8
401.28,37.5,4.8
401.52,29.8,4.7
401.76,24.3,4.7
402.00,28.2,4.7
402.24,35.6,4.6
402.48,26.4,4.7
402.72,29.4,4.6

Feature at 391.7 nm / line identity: C III] 1909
